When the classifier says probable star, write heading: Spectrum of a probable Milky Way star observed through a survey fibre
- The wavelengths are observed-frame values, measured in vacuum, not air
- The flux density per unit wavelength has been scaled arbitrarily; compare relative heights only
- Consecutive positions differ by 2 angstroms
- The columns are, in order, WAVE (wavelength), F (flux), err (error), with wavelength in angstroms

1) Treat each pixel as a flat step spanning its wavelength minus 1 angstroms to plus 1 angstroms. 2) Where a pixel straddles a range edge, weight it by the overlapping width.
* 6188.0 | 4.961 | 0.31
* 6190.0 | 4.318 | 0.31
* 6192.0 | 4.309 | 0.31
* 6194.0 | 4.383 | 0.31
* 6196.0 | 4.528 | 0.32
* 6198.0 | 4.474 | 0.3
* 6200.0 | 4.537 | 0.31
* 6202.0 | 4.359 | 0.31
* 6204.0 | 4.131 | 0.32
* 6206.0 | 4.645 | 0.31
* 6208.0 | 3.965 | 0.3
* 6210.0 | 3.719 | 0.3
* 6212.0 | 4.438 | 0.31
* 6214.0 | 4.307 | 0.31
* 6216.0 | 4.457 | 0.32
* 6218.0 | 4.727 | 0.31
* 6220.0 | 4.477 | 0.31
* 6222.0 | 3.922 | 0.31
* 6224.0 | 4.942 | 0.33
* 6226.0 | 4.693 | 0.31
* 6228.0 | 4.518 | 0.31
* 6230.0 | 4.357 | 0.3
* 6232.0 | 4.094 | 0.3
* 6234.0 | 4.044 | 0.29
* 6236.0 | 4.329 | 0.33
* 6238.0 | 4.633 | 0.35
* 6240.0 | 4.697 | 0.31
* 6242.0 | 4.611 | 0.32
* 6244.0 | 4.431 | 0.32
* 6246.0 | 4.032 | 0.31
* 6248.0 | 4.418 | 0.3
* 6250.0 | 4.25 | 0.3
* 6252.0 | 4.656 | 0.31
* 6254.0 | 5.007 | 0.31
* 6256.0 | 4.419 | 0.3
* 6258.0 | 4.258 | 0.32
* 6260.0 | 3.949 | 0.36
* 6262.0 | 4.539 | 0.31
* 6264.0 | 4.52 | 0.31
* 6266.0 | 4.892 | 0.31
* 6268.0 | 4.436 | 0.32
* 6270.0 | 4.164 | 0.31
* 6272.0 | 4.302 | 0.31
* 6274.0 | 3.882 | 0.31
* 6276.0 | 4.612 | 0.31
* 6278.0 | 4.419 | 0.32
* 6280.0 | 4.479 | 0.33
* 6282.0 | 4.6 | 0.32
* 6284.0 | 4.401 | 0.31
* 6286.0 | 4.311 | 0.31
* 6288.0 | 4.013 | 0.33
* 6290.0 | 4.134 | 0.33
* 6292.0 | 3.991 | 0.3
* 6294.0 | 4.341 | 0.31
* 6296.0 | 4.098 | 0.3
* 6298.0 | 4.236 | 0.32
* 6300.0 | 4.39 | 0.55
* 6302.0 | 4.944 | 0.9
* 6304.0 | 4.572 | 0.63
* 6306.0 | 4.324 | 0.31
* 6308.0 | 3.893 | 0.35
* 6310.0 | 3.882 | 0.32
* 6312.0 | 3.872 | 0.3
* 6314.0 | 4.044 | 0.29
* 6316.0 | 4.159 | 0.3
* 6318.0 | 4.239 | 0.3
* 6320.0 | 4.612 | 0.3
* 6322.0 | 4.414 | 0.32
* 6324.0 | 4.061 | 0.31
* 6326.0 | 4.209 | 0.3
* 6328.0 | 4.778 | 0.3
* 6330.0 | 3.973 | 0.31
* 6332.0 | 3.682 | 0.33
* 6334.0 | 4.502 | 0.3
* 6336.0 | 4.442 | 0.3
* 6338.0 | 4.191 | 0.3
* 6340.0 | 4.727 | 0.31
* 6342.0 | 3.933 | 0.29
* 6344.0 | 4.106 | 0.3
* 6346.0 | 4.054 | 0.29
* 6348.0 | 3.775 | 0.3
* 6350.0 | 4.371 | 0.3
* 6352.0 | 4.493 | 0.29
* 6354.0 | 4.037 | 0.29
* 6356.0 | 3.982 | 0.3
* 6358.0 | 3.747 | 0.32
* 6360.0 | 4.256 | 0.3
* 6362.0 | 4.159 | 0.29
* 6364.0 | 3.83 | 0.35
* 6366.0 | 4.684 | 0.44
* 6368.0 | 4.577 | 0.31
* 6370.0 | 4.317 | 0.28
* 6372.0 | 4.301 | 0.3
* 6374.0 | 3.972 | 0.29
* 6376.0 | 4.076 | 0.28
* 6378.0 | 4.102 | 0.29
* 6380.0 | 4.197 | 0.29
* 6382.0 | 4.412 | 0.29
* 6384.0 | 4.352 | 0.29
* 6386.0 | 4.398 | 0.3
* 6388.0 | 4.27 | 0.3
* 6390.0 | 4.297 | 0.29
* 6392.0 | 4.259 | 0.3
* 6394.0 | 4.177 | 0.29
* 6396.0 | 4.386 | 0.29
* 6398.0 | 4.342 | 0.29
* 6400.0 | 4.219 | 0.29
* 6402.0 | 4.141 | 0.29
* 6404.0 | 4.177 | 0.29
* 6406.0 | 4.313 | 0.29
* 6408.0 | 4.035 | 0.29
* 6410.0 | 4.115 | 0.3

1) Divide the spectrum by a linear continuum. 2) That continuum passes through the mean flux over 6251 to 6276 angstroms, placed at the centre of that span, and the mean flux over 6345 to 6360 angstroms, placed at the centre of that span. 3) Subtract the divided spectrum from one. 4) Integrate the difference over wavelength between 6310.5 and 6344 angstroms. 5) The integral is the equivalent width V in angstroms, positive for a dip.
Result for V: -0.4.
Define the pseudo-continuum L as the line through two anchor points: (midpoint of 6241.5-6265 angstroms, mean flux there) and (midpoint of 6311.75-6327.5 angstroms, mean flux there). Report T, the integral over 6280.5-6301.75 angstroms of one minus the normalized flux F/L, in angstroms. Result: 0.2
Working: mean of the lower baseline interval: 4.42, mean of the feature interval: 4.28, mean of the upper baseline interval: 4.24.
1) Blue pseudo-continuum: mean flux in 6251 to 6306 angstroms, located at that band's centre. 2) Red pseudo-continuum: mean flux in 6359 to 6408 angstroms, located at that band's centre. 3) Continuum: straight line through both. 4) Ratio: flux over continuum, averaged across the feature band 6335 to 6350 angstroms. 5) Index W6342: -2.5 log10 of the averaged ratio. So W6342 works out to 0.030 mag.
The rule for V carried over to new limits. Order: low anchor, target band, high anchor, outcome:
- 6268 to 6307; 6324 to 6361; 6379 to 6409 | 1.0 angstroms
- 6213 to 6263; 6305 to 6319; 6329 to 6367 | 0.6 angstroms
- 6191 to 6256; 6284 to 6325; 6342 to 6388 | 0.5 angstroms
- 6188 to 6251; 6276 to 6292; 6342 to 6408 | -0.1 angstroms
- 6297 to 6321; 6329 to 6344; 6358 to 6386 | 0.2 angstroms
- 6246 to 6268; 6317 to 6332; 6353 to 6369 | -0.1 angstroms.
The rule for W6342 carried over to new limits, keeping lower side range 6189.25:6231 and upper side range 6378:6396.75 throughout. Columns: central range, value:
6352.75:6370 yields 0.03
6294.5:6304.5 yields -0.02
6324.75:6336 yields 0.02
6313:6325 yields 0.02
